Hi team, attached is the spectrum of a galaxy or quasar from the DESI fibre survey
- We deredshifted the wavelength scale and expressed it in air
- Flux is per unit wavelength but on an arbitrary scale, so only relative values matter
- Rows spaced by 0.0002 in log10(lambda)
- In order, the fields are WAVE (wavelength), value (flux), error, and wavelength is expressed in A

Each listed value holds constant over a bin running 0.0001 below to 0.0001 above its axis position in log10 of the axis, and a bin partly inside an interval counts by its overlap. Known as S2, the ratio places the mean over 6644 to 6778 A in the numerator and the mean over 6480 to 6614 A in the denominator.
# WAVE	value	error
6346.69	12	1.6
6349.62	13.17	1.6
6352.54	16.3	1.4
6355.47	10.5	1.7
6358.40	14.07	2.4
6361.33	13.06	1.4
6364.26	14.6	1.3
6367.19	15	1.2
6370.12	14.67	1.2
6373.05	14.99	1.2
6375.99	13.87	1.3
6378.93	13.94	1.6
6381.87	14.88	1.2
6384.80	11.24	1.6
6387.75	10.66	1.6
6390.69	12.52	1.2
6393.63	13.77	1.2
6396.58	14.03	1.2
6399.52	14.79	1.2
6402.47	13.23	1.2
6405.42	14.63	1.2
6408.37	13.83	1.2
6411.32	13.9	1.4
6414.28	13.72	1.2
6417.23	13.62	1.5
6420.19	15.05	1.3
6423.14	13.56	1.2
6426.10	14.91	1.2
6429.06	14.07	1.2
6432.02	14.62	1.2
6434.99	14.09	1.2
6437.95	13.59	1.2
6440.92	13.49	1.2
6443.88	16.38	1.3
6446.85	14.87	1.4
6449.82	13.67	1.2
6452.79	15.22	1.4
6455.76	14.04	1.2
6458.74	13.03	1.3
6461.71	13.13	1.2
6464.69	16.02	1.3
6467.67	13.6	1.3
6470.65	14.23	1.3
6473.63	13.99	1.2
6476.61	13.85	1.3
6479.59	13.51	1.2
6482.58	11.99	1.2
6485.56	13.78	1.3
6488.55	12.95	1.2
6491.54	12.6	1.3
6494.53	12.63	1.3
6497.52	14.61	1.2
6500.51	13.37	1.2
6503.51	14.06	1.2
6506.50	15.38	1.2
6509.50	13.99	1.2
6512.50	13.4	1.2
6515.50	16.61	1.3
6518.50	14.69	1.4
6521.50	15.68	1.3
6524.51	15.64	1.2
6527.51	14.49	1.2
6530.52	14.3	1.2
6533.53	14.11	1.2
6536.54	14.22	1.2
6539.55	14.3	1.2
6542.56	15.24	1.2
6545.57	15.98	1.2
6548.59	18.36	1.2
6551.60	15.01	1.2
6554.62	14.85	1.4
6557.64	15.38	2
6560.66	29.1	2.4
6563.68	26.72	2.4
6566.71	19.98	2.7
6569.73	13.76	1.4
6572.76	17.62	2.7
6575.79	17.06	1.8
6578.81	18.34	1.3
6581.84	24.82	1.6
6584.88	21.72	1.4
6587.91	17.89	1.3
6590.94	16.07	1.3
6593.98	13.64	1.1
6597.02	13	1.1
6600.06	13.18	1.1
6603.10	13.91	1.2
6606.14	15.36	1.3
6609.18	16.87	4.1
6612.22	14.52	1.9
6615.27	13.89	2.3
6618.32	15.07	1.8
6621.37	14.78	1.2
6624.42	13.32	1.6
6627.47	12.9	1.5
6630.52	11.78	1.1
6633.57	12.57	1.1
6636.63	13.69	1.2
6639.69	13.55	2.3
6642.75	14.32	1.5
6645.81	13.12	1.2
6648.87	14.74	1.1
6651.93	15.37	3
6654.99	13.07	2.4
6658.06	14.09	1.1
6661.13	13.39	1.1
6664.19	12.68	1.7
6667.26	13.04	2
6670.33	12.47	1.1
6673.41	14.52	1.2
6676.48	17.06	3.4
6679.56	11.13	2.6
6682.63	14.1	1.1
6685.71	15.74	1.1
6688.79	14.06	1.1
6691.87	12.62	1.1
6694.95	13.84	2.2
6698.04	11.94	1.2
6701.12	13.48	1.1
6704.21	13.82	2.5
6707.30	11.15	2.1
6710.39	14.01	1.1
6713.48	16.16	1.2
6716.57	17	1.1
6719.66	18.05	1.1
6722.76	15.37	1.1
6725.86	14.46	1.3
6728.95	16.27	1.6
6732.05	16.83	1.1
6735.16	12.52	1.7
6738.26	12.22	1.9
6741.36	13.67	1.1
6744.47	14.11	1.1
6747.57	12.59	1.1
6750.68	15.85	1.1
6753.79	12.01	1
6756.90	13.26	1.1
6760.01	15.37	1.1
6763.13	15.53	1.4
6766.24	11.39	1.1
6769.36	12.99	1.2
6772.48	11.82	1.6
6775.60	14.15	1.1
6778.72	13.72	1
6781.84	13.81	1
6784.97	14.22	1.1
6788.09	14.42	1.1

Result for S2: 0.88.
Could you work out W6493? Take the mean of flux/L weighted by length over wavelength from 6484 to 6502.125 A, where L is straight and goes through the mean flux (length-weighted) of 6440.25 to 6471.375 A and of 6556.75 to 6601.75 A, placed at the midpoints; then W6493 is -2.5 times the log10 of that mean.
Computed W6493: 0.17 mag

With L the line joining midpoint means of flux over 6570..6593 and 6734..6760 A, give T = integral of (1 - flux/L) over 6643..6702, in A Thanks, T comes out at 7.6 A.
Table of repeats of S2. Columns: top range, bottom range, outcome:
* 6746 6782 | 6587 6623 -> 0.91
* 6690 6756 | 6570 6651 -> 0.93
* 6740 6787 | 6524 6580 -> 0.80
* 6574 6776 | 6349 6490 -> 1.04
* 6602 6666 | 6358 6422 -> 1.01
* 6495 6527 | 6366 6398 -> 1.08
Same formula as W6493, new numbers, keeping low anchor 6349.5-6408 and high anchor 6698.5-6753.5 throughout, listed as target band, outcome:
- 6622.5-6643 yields 0.09 mag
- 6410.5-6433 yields -0.03 mag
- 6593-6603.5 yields 0.06 mag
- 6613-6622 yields -0.02 mag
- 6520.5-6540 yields -0.05 mag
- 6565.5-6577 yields -0.20 mag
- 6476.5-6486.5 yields 0.06 mag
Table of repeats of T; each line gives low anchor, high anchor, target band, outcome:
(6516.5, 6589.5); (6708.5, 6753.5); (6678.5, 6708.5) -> 4.2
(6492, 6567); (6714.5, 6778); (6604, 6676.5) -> 5.6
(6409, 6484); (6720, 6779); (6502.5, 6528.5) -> -1.6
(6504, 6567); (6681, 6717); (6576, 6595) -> -3.7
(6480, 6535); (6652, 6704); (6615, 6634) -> 0.4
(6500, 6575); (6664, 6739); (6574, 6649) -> 0.9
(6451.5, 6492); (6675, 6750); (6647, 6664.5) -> 0.2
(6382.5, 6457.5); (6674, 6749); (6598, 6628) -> -0.5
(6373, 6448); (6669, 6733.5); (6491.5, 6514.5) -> 0.3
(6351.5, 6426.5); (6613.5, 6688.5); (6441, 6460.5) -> -0.9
